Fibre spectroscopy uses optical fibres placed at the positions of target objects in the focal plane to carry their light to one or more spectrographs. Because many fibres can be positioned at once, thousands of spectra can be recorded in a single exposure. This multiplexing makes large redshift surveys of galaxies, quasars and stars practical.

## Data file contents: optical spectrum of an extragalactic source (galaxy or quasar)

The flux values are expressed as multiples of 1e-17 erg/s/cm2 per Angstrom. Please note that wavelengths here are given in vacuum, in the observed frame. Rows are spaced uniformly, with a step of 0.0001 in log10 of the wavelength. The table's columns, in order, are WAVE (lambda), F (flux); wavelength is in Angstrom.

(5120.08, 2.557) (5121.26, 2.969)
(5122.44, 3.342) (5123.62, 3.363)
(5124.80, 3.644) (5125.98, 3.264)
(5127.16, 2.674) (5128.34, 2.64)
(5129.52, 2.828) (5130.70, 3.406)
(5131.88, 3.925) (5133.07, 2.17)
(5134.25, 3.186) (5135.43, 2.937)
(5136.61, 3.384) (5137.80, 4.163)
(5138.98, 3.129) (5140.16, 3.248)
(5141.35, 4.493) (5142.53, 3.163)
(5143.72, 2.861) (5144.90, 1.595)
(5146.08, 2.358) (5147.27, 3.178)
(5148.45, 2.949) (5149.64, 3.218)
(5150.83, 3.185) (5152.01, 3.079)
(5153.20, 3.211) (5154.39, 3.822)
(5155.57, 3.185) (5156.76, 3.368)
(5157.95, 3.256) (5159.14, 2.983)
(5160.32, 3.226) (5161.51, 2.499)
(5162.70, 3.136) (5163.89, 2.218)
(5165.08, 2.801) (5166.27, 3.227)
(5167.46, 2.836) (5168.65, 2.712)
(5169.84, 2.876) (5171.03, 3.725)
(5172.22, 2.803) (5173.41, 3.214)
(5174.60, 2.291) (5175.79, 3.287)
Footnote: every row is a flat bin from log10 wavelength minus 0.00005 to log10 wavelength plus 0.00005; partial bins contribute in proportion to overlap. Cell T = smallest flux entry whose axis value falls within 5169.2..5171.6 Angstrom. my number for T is 2.876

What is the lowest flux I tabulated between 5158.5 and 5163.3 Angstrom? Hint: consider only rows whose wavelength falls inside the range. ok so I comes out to 2.499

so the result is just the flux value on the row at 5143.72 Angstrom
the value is 2.861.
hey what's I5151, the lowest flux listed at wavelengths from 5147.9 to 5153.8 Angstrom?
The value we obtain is 2.949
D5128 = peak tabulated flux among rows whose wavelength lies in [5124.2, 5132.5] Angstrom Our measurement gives 3.925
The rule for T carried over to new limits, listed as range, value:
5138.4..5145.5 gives 1.595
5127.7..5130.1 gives 2.64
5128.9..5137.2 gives 2.17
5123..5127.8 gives 2.674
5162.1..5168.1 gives 2.218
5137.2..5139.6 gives 3.129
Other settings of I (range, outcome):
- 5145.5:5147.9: 2.358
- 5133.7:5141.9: 2.937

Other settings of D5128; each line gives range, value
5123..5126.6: 3.644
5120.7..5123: 3.342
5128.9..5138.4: 4.163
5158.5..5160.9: 3.226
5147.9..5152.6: 3.218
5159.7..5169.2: 3.227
